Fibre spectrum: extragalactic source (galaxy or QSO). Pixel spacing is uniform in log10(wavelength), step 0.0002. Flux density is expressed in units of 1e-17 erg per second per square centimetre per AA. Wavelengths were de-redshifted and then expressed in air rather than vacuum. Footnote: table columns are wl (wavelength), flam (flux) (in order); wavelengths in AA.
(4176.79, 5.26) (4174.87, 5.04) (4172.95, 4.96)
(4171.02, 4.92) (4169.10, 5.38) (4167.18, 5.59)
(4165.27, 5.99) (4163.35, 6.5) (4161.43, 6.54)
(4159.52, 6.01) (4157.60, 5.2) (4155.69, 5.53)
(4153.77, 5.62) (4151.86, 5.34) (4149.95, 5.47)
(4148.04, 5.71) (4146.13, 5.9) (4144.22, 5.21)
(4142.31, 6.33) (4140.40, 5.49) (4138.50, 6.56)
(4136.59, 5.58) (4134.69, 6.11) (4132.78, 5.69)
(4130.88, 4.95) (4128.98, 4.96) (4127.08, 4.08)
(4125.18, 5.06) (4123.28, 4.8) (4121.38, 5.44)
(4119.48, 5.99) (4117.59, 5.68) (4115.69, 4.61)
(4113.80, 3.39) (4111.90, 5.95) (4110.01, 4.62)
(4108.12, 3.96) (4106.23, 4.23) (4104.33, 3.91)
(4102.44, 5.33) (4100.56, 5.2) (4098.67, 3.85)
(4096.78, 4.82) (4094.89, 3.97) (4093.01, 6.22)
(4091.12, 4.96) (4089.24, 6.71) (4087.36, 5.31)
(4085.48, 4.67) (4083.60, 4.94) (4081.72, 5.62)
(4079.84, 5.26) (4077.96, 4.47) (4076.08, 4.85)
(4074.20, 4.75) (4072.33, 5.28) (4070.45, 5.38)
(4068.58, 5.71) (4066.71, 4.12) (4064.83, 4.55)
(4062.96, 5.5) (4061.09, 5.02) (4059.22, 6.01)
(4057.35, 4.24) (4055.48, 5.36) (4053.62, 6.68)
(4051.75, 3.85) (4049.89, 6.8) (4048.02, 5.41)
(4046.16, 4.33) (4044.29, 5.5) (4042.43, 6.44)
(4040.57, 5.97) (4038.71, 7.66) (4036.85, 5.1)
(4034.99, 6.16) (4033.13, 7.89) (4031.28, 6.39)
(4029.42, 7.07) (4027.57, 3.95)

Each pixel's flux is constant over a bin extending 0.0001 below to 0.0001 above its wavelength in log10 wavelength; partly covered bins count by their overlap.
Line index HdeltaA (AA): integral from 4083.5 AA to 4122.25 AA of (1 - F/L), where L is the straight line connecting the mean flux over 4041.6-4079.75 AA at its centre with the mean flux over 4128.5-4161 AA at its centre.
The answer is 3.5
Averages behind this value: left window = 5.21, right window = 5.65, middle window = 4.94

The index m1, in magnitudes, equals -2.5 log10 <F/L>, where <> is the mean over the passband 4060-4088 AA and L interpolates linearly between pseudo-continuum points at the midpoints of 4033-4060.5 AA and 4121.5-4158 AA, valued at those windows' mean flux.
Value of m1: 0.13 mag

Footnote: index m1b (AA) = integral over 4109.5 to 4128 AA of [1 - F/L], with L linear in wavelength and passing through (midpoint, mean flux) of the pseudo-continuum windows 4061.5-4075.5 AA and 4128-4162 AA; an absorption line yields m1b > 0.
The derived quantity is 1.6 AA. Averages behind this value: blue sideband 5.04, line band 4.97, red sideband 5.67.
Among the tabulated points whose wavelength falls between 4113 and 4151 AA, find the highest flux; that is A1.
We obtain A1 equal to 6.56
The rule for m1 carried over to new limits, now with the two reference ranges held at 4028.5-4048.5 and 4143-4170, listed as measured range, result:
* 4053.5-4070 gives 0.18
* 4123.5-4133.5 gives 0.18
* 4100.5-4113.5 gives 0.26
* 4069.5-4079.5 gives 0.21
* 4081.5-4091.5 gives 0.12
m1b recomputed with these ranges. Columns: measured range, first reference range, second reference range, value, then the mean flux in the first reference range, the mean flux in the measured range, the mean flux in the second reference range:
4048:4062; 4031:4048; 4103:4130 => 1.01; 6.11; 5.42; 4.77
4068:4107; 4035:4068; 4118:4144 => 3.19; 5.46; 5.02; 5.46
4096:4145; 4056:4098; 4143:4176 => 2.67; 5.1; 5.07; 5.59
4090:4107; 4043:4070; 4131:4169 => 2.27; 5.24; 4.75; 5.78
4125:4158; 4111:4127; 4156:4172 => -0.59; 5.06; 5.5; 5.76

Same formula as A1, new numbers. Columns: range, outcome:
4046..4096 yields 6.8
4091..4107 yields 6.22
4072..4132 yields 6.71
